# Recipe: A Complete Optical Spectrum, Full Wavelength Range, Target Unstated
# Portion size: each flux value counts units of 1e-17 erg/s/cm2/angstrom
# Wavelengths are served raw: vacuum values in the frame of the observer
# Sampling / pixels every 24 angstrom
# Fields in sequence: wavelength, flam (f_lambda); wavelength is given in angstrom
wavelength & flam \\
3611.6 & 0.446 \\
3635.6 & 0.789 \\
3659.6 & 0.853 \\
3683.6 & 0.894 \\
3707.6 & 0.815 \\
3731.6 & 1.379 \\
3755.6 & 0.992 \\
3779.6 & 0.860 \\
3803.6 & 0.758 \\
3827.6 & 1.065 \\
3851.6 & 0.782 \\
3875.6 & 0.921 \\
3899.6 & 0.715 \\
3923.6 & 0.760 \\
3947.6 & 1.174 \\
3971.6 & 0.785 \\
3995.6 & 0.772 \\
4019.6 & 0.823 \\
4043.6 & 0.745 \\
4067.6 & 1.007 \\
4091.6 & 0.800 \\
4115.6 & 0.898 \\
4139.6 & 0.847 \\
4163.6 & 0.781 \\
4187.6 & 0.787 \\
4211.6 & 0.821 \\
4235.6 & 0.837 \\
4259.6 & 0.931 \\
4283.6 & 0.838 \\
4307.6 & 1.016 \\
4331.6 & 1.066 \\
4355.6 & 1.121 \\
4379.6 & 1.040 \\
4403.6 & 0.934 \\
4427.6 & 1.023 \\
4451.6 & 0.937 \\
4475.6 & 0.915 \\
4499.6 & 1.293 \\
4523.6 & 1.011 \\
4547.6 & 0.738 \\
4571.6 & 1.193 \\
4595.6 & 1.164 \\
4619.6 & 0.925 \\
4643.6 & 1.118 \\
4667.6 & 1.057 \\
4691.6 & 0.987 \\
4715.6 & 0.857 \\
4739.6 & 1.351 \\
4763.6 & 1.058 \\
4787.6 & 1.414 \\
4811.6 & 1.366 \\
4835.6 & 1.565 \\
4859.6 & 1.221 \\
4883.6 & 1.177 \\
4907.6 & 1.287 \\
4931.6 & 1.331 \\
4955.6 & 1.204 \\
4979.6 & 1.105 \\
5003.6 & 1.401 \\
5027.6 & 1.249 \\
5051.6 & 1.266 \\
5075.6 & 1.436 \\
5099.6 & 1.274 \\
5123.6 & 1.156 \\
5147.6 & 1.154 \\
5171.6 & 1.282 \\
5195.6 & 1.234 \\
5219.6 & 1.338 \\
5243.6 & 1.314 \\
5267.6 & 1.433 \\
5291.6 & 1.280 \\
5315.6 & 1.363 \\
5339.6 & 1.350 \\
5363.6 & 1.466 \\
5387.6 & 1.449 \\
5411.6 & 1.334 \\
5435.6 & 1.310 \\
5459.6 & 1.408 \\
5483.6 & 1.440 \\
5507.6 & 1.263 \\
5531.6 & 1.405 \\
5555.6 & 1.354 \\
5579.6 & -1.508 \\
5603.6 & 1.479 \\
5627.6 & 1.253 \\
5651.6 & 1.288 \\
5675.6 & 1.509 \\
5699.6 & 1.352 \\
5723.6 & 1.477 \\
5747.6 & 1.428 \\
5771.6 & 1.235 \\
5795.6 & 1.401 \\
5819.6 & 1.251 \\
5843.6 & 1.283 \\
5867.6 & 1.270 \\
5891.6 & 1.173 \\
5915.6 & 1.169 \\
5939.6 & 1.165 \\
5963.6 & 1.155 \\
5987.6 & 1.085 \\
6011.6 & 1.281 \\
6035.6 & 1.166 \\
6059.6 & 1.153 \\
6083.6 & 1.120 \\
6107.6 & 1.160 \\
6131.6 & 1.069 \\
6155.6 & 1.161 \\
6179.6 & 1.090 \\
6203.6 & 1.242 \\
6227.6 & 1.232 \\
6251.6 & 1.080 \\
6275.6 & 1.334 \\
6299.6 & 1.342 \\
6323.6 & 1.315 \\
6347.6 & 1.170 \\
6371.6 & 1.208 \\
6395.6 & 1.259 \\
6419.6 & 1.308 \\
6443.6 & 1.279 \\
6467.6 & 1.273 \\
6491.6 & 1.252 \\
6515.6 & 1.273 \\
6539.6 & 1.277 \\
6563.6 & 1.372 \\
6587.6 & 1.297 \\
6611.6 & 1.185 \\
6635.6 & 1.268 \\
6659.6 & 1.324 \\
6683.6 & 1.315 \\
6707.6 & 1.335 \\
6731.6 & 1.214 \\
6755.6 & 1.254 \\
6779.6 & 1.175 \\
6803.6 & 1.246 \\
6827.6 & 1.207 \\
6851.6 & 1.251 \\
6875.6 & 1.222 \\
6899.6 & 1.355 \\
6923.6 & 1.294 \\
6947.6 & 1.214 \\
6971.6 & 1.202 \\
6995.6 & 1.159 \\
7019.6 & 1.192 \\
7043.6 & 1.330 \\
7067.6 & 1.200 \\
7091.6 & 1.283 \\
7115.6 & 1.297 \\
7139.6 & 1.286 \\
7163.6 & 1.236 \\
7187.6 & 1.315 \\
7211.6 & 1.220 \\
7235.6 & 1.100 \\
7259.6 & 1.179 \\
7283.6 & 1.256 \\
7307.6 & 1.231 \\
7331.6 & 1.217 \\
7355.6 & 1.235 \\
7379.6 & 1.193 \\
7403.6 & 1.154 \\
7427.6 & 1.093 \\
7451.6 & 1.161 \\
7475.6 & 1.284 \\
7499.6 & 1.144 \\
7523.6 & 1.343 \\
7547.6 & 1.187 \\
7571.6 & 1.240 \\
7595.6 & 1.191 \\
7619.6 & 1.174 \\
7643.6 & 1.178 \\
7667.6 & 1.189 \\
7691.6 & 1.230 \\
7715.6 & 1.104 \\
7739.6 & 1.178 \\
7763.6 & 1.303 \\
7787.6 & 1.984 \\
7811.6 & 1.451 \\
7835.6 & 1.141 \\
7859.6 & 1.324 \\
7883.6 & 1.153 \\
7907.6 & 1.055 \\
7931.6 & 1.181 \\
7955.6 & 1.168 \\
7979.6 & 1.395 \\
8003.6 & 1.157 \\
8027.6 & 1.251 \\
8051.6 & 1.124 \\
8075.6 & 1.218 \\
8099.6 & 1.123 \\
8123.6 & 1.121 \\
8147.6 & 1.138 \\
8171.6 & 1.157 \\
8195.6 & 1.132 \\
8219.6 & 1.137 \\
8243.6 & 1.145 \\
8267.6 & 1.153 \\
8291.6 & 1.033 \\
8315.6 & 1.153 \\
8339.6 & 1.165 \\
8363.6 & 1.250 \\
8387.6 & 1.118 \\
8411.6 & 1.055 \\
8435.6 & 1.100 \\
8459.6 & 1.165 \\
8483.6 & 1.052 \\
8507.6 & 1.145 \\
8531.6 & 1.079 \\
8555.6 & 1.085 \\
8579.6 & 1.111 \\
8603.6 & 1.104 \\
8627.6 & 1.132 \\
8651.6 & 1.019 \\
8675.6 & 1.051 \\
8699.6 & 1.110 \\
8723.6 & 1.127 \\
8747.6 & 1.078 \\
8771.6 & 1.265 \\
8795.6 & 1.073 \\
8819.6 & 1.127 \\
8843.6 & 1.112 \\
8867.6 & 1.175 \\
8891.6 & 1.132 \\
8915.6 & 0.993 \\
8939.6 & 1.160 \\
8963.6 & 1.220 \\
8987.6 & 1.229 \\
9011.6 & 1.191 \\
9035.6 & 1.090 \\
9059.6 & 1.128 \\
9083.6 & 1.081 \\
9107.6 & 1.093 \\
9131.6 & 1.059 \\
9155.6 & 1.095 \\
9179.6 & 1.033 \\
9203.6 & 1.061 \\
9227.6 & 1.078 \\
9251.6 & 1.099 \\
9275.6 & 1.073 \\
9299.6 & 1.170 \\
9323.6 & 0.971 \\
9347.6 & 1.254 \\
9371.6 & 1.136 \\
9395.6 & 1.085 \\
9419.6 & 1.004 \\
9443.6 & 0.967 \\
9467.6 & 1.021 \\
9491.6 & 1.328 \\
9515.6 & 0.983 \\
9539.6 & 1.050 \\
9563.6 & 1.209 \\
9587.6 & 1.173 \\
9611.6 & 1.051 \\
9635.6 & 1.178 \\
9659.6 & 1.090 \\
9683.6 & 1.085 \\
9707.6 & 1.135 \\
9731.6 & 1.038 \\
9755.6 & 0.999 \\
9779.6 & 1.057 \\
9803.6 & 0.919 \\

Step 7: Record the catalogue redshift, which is 0.19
